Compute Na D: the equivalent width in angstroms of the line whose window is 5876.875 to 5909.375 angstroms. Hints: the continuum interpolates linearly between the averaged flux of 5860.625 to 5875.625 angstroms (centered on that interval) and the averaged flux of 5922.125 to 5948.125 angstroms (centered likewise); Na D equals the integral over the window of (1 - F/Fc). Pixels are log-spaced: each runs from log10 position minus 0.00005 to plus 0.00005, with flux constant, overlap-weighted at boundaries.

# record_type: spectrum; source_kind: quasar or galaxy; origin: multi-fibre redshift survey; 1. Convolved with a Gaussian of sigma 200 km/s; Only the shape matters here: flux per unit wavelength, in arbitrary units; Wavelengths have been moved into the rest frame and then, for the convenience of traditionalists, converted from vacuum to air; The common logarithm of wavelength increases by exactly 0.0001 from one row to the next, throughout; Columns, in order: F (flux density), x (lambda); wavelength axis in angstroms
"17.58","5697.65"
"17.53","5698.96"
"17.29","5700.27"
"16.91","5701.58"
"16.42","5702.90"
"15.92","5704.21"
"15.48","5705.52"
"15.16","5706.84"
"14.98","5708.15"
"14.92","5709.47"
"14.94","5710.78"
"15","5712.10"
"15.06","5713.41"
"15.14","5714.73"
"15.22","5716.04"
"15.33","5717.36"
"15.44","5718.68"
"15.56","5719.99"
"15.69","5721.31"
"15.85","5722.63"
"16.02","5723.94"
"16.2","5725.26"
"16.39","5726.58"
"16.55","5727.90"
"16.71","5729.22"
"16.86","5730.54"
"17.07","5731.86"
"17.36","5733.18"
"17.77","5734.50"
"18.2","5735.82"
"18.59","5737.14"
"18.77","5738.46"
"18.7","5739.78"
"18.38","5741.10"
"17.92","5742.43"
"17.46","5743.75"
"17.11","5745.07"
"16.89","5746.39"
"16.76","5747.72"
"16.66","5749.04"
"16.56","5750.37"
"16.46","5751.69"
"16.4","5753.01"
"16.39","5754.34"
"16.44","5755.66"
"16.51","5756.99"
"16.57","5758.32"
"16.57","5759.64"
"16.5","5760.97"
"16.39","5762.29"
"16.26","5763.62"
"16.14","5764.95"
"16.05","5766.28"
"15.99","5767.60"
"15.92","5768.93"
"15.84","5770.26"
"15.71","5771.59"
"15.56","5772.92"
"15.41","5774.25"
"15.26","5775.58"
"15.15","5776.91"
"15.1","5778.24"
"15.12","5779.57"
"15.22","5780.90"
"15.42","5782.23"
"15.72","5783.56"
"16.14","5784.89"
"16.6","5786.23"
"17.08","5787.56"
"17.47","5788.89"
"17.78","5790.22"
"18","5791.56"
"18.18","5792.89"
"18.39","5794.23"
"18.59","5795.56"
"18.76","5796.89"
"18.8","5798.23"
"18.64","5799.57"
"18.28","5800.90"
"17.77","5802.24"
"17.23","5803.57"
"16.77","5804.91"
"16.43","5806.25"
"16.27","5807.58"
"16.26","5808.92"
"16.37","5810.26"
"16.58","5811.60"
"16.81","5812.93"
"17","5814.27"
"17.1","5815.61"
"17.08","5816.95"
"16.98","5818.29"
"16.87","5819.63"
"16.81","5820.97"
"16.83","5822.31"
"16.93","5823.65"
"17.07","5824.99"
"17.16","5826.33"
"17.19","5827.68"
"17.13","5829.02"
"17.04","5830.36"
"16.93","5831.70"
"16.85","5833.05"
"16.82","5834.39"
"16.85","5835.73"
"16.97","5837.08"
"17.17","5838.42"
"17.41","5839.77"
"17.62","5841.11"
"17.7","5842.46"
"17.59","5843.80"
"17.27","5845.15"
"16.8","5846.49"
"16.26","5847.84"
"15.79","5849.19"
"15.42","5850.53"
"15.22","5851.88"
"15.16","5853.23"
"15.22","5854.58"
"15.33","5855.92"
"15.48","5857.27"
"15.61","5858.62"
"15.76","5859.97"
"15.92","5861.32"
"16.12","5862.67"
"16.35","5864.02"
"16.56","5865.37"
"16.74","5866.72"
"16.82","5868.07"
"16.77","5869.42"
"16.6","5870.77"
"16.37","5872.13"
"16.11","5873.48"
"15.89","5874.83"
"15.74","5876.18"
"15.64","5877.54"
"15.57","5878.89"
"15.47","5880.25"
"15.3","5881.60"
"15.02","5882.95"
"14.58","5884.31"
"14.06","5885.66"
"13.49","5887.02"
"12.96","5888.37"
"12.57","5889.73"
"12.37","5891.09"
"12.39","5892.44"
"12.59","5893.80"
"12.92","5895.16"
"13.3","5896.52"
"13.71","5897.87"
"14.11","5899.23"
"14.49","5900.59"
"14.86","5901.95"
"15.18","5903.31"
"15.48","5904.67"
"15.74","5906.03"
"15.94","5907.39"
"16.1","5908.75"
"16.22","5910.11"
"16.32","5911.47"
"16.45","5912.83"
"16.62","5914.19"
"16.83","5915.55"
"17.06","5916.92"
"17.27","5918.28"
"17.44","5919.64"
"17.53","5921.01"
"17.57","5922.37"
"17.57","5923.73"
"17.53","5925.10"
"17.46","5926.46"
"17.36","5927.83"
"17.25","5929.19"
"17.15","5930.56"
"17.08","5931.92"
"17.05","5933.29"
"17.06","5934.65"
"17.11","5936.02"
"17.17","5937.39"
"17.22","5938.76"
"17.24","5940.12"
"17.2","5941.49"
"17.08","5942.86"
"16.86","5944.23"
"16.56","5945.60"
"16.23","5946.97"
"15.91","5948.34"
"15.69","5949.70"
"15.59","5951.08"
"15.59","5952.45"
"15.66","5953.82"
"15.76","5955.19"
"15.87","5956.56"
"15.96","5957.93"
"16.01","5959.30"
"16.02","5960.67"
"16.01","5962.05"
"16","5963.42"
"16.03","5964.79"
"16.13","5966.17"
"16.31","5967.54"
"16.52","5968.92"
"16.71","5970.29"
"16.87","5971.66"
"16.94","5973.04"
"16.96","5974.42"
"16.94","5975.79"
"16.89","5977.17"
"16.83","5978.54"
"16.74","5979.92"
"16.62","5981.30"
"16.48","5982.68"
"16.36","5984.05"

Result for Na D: 4.55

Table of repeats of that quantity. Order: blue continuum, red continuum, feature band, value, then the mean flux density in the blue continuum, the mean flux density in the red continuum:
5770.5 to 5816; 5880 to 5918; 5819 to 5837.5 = -0.98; 16.8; 14.7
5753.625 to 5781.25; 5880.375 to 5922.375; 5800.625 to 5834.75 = -2.96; 15.9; 15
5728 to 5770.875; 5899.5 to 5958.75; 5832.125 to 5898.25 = 4.40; 16.9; 16.5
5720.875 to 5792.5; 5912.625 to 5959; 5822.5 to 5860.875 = 0.29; 16.6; 16.8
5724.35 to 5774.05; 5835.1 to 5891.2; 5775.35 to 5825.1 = -1.72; 16.8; 15.8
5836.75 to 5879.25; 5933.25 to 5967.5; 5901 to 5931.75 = -0.65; 16.3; 16.3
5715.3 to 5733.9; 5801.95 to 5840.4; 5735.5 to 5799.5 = -1.18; 16.2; 16.9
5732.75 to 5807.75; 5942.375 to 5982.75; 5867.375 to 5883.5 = 0.61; 16.9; 16.3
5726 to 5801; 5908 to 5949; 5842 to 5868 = 1.23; 16.9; 17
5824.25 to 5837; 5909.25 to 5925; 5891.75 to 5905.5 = 2.49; 17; 17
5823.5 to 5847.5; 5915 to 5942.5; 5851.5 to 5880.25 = 2.05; 17.1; 17.3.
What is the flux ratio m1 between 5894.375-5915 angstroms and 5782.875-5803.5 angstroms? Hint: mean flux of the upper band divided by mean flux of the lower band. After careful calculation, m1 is 0.9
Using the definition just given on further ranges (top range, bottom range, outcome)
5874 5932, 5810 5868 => 0.93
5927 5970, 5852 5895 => 1.09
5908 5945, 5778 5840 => 1.00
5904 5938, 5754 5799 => 1.02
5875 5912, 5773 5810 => 0.86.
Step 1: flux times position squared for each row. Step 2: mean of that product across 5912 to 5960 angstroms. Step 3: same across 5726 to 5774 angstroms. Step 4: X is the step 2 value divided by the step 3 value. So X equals 1.06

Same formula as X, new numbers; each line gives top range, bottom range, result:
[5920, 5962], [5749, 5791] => 1.10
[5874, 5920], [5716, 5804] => 0.94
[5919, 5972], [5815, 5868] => 1.04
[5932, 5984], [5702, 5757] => 1.08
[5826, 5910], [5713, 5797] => 0.98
